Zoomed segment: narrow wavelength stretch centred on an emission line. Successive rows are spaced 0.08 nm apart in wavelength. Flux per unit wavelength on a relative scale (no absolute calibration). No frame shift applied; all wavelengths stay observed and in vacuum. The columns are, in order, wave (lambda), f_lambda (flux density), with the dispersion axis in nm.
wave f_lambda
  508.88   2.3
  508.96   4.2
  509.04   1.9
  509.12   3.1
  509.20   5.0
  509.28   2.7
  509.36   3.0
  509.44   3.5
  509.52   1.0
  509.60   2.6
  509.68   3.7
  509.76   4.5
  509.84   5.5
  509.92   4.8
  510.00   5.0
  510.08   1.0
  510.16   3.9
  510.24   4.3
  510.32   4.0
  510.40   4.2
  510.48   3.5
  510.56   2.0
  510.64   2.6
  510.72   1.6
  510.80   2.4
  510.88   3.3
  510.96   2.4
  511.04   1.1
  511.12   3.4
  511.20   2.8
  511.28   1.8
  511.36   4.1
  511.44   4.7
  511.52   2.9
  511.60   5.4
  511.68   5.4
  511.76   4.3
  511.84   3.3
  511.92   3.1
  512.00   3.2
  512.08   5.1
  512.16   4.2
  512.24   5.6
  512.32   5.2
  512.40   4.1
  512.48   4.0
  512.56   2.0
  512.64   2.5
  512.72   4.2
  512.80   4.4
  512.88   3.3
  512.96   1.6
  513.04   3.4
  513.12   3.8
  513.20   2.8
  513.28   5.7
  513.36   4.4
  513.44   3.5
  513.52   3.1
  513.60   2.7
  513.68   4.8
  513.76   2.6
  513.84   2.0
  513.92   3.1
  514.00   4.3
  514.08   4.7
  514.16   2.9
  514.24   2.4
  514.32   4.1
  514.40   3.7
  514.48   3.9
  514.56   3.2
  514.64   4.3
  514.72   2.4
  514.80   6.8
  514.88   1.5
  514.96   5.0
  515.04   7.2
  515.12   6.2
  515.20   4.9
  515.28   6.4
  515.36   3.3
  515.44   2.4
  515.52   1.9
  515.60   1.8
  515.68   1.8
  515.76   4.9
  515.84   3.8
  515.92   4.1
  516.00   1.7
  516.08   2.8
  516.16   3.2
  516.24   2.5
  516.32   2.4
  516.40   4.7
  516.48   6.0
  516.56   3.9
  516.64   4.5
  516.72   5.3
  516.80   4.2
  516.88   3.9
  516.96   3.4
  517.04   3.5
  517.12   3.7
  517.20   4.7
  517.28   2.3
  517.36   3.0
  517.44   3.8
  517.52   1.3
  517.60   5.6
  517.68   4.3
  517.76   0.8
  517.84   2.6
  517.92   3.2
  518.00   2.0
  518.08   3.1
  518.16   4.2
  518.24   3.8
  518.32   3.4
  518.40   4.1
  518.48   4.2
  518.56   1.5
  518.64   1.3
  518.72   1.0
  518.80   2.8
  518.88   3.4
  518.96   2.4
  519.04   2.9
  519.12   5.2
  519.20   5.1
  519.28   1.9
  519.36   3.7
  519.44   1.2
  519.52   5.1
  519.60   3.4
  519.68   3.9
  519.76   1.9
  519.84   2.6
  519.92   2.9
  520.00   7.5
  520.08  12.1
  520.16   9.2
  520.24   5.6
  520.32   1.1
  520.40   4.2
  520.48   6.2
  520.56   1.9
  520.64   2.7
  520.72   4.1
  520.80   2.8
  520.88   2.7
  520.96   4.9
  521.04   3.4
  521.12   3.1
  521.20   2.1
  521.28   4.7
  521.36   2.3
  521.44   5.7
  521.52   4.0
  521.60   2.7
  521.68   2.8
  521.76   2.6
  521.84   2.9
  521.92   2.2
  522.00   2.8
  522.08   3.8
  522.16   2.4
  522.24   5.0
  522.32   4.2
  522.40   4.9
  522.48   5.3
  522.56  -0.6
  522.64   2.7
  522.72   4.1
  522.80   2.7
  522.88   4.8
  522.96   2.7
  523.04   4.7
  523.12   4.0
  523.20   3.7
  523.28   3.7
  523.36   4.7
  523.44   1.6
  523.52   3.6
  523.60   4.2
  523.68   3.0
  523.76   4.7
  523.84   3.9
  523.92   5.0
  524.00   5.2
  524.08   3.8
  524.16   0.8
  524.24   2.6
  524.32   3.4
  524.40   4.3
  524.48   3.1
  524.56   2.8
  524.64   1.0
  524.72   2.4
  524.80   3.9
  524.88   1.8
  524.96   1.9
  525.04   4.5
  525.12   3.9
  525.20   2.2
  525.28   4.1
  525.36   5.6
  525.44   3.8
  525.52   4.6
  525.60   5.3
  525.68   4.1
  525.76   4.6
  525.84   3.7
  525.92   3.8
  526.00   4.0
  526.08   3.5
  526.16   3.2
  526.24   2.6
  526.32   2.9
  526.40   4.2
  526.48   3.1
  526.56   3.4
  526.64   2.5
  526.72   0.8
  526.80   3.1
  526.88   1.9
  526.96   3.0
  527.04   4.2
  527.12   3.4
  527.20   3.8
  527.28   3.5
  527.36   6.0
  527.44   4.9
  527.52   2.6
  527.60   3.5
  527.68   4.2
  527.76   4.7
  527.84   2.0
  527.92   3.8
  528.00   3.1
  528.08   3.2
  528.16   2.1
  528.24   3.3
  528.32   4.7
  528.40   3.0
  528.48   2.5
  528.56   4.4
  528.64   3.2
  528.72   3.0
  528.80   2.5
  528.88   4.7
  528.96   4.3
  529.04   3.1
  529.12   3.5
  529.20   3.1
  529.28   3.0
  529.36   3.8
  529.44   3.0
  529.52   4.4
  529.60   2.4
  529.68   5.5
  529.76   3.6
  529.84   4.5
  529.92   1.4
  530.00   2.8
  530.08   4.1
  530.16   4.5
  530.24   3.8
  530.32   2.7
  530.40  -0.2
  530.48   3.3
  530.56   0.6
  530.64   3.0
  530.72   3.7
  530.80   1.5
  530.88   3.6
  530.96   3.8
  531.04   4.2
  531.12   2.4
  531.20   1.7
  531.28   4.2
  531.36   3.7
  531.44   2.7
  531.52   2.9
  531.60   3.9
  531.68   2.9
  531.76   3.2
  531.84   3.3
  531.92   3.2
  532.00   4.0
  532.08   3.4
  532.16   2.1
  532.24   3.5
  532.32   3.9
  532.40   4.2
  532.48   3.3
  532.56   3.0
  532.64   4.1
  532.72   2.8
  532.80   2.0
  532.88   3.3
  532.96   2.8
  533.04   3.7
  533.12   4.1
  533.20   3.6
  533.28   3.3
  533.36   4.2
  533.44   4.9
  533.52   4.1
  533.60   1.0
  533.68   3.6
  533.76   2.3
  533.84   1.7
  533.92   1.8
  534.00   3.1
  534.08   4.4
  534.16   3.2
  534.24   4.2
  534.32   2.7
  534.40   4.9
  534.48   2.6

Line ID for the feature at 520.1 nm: [O III]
